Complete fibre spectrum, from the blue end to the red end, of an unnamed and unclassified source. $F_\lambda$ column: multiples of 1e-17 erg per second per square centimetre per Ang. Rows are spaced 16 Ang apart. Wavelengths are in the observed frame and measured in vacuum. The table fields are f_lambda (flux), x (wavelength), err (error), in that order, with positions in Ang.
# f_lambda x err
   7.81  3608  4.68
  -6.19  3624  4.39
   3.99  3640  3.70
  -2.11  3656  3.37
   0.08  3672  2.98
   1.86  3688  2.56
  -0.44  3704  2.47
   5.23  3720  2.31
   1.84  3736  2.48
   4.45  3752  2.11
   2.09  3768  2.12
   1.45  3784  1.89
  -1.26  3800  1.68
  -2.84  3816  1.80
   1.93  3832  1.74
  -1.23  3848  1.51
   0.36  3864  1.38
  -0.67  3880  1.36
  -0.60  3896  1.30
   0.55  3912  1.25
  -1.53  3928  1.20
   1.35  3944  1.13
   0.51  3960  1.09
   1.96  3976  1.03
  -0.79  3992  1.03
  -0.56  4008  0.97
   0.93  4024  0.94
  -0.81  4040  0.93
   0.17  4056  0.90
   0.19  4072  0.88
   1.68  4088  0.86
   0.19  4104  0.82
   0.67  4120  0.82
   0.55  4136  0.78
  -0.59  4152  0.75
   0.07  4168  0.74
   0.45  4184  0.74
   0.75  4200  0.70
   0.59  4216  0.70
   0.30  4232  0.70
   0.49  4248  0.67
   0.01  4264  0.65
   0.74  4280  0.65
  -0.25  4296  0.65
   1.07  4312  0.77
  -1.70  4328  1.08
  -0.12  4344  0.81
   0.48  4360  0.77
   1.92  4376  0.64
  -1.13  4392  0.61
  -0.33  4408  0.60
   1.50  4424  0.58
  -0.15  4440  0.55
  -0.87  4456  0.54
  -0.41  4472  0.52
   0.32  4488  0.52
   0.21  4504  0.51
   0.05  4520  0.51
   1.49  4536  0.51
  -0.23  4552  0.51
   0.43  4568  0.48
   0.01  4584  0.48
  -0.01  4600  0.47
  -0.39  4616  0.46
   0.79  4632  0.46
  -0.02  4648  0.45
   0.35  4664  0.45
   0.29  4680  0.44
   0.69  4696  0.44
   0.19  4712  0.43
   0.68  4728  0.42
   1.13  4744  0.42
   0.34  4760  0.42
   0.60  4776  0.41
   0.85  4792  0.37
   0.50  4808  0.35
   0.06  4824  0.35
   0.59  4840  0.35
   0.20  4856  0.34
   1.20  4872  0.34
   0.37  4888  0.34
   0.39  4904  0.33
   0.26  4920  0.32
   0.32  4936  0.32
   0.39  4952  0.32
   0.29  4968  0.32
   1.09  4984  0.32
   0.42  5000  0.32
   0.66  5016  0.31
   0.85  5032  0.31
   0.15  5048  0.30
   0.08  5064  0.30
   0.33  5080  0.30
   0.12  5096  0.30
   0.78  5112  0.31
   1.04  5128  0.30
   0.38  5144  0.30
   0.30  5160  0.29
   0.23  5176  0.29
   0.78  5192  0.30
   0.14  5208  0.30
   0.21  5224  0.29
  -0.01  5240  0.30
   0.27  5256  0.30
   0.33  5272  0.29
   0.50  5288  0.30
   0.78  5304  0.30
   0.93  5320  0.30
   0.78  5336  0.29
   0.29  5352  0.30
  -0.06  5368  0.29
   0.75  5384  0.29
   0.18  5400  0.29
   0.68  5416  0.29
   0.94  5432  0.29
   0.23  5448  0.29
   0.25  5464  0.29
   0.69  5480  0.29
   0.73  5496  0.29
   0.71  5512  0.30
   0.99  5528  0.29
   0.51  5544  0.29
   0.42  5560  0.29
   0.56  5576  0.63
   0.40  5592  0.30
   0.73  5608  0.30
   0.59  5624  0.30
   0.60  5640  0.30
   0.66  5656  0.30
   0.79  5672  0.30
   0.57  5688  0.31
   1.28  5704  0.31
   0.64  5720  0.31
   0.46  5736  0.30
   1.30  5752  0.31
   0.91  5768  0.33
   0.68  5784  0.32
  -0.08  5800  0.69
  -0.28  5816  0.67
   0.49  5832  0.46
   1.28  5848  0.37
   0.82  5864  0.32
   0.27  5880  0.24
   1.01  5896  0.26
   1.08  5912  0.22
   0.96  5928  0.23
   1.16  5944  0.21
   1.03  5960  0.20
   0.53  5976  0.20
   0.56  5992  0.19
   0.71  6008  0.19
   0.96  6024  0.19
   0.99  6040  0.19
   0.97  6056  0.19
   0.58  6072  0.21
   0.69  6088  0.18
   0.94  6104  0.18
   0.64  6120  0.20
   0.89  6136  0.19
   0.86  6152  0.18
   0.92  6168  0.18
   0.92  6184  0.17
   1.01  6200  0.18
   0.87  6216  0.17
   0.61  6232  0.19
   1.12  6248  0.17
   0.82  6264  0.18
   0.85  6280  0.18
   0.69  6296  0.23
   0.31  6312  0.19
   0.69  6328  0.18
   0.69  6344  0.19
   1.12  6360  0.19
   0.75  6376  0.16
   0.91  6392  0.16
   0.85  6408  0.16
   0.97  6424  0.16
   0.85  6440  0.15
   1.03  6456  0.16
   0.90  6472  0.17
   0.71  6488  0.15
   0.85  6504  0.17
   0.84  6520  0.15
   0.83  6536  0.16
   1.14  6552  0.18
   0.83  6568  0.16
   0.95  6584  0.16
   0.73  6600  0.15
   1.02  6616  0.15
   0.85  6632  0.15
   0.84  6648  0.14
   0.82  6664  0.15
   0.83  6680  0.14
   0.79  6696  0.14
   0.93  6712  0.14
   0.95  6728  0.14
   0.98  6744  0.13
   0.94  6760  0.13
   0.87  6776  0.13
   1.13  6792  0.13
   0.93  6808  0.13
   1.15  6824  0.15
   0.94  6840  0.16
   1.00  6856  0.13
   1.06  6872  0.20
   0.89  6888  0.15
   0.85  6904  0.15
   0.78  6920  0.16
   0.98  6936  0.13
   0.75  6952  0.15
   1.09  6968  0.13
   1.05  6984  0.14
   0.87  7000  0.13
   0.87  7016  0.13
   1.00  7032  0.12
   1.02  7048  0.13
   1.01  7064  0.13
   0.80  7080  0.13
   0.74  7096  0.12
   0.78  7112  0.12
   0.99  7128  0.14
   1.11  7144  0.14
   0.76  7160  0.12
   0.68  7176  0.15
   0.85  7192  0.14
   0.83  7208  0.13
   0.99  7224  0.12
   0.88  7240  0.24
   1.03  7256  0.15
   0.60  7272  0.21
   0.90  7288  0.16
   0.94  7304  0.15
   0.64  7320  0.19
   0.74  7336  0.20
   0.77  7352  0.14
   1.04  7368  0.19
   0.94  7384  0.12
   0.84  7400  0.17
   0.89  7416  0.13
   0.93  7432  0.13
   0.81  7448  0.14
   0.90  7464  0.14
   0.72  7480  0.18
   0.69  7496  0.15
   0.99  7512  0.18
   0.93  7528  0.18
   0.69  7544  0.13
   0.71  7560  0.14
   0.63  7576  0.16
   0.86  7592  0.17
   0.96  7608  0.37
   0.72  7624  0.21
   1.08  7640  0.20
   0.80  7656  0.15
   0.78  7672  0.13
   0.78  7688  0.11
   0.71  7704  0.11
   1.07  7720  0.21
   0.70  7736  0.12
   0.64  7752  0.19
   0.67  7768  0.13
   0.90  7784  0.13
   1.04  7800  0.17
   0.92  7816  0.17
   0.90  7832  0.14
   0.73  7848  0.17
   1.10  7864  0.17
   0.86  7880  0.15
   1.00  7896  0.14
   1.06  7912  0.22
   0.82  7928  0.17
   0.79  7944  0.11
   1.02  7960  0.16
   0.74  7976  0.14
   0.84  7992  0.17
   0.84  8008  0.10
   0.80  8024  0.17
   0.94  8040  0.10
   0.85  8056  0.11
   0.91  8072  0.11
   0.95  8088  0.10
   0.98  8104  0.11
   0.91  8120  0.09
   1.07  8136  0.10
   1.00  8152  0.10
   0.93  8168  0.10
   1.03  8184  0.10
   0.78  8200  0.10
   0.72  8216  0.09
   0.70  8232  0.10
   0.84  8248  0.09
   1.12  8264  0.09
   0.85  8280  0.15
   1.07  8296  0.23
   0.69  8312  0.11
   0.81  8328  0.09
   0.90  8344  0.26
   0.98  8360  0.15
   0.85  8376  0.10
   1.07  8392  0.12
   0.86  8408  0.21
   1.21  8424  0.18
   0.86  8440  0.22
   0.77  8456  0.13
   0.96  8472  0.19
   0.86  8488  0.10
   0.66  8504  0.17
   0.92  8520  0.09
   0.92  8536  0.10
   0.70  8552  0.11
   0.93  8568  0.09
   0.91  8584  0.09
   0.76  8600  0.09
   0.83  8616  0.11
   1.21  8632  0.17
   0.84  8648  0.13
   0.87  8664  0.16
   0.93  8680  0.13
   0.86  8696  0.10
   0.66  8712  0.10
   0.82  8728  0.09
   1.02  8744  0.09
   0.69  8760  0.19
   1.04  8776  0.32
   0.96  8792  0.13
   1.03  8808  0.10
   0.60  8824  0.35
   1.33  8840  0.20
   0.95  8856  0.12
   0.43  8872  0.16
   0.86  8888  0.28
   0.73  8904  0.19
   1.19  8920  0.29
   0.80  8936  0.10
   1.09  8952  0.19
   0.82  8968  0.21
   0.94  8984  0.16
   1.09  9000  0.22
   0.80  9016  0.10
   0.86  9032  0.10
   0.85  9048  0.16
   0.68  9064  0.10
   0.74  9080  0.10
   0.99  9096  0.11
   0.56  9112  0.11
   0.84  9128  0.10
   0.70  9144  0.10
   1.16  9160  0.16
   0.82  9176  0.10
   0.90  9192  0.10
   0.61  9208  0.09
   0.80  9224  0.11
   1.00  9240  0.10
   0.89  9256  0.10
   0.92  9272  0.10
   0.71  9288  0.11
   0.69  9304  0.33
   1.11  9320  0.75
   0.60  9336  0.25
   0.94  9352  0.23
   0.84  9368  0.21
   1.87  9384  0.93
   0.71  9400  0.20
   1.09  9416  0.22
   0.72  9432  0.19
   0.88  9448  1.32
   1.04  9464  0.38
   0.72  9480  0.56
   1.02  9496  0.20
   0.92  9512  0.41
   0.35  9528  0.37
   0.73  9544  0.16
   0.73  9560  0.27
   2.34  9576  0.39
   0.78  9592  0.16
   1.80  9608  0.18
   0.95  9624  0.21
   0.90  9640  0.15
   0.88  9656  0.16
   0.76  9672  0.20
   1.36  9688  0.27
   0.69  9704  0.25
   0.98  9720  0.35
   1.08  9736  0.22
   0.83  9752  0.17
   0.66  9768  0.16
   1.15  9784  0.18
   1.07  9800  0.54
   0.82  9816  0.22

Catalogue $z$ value 0.459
